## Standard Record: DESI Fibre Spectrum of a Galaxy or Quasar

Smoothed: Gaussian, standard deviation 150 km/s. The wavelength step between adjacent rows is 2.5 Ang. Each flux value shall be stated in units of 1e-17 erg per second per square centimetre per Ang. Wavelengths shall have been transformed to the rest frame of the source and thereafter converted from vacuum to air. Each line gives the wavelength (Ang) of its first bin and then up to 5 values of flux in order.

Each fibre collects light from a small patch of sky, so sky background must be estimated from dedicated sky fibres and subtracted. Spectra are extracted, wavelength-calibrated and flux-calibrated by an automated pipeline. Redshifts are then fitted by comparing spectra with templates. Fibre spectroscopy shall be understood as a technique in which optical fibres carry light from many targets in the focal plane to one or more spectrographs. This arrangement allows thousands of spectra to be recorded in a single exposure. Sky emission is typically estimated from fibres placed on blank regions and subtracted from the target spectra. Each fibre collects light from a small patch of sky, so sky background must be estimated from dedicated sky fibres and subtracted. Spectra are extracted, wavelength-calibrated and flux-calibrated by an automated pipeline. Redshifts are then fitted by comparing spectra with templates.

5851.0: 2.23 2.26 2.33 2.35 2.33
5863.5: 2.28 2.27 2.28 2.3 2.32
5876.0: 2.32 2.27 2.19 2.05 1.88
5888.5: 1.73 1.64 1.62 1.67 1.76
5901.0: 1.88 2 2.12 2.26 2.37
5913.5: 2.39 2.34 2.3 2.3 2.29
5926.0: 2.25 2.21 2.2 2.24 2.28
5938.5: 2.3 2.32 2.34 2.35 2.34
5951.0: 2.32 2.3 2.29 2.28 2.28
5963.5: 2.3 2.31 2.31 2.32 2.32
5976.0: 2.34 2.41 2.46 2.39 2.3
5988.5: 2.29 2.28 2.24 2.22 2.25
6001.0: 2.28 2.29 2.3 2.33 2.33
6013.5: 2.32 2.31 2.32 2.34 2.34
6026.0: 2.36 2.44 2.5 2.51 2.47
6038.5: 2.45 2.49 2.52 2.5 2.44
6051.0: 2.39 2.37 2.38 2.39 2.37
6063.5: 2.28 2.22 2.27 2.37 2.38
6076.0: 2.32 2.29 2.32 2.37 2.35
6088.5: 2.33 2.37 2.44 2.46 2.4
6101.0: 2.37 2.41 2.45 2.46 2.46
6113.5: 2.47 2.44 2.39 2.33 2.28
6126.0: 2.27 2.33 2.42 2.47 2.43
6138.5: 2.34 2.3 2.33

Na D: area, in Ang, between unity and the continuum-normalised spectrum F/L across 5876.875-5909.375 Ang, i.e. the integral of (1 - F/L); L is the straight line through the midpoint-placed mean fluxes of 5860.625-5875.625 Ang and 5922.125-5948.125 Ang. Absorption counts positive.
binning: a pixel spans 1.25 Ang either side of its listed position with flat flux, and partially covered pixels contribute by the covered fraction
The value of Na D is 5.1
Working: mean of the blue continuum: 2.3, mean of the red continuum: 2.28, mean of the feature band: 1.93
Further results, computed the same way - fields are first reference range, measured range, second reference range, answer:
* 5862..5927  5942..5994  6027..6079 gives -1.74 Ang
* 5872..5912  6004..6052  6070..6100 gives -3.00 Ang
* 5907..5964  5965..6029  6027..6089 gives 0.59 Ang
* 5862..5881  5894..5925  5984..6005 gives 2.08 Ang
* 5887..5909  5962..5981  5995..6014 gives -1.66 Ang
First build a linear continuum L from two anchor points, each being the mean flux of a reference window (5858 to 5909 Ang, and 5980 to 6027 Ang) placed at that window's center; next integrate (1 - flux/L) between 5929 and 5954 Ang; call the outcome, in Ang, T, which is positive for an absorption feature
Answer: -1.28 Ang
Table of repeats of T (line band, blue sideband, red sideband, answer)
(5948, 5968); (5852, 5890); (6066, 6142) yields -0.3 Ang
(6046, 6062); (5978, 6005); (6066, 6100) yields -0.4 Ang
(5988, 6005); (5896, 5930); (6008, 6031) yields 0.4 Ang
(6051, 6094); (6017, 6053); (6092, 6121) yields 1.5 Ang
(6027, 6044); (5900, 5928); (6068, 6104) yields -1.1 Ang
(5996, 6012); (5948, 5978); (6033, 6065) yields 0.5 Ang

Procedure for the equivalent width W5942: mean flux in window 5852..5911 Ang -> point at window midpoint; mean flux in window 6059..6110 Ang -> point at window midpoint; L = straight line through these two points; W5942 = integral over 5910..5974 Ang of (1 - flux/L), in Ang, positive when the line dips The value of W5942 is -3.7 Ang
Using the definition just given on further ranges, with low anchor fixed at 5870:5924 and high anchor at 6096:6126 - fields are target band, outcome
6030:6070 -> -1.68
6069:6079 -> 0.04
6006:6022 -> -0.45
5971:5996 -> -1.31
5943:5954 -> -0.86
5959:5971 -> -0.62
